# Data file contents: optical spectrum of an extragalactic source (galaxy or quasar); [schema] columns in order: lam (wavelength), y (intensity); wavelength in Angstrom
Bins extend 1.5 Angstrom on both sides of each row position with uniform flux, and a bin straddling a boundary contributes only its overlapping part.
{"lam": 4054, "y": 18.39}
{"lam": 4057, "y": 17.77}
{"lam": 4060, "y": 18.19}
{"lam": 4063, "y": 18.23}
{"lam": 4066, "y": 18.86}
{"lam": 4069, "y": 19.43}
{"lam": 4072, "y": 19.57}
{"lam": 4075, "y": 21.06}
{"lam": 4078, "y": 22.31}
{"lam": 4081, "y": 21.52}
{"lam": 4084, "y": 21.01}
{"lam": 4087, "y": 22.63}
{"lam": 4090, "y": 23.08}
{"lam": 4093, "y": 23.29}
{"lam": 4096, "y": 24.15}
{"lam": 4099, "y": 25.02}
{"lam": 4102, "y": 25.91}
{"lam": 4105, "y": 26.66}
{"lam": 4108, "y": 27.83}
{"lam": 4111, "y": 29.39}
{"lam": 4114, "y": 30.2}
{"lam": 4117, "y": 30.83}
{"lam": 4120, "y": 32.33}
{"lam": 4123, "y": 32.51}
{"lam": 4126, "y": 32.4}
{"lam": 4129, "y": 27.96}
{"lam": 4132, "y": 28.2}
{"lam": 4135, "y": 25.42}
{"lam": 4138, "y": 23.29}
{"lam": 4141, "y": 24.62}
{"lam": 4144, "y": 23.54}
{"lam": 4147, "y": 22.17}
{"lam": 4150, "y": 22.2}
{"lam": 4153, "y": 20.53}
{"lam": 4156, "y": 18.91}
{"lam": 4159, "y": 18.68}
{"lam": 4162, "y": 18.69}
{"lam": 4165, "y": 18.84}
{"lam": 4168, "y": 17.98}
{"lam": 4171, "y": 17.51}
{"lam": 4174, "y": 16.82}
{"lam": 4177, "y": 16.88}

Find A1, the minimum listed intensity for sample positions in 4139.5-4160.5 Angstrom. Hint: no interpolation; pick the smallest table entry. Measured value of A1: 18.68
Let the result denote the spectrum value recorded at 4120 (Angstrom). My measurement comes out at 32.33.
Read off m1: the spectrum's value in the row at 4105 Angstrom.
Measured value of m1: 26.66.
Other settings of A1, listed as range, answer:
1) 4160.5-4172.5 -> 17.51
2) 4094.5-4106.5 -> 24.15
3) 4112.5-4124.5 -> 30.2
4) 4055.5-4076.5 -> 17.77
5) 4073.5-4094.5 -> 21.01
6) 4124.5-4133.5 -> 27.96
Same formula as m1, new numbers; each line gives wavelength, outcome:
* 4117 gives 30.83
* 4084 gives 21.01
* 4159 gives 18.68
